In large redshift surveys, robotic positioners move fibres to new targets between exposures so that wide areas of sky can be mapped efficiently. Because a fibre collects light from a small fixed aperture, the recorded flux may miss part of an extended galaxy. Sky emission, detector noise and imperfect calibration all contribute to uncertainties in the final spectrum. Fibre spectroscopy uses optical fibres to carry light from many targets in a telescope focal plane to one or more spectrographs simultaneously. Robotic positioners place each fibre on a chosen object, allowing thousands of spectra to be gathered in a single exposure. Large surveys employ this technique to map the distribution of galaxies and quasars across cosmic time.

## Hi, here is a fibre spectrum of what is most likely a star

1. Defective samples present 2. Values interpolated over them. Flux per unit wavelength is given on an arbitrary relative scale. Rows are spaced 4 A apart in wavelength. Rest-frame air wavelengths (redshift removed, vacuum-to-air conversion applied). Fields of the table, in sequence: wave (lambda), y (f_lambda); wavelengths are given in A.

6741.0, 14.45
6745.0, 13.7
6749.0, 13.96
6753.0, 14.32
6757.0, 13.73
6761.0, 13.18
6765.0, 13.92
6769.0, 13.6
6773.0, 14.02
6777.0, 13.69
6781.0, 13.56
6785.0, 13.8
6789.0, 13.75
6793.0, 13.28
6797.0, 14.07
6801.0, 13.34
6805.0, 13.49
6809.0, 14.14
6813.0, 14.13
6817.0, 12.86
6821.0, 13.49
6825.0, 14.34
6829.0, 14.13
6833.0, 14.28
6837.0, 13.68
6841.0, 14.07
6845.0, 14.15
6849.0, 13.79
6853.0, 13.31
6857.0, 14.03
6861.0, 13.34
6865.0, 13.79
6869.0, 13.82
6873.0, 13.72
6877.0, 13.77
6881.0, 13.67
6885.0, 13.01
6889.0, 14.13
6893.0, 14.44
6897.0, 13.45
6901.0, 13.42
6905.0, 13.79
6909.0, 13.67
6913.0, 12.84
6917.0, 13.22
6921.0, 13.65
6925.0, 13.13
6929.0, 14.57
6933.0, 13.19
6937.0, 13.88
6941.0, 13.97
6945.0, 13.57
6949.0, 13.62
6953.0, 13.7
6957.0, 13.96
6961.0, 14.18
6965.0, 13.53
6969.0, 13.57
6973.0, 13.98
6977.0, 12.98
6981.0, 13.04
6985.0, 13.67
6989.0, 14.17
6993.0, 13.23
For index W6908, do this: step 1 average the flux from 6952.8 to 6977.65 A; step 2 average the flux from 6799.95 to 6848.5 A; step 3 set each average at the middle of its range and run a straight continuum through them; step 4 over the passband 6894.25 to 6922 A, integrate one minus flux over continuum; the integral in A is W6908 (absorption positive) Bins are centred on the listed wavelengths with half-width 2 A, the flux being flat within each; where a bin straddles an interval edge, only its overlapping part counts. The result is 0.7 A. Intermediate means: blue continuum 13.8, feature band 13.5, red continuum 13.7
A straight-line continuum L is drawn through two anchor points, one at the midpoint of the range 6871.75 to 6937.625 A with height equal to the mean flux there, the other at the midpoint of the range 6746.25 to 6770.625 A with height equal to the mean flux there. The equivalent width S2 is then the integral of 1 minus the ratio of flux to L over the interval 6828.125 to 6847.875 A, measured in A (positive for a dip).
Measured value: -0.5 A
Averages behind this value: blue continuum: 13.8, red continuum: 13.6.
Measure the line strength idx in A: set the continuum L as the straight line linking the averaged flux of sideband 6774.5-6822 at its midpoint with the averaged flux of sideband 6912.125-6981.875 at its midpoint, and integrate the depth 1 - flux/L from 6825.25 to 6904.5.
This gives -1.02 A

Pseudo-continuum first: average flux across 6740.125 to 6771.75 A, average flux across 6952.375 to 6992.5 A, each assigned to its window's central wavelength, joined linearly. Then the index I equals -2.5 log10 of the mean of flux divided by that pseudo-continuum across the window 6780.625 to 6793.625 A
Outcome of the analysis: 0.01 mag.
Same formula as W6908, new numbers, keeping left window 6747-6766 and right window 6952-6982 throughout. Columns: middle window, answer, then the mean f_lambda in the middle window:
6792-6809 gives 0.2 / 13.6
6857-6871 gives 0.0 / 13.7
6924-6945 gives -0.2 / 13.8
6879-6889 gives 0.2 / 13.5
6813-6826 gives 0.2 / 13.6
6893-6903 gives 0.0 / 13.6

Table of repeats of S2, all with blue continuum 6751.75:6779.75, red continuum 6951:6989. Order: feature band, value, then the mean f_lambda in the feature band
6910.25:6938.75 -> 0.37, 13.5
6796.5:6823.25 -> 0.21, 13.6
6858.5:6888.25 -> 0.18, 13.6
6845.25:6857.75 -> -0.02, 13.7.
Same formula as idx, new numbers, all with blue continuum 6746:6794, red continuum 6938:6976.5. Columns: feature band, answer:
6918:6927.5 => 0.2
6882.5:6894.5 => -0.1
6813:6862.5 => -0.2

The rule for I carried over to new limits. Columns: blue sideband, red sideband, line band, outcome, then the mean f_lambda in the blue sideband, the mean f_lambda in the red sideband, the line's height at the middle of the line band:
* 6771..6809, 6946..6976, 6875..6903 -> 0.00 mag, 13.7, 13.8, 13.7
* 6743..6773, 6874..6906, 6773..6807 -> 0.01 mag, 13.8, 13.7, 13.8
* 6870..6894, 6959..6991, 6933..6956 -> 0.00 mag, 13.8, 13.6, 13.7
